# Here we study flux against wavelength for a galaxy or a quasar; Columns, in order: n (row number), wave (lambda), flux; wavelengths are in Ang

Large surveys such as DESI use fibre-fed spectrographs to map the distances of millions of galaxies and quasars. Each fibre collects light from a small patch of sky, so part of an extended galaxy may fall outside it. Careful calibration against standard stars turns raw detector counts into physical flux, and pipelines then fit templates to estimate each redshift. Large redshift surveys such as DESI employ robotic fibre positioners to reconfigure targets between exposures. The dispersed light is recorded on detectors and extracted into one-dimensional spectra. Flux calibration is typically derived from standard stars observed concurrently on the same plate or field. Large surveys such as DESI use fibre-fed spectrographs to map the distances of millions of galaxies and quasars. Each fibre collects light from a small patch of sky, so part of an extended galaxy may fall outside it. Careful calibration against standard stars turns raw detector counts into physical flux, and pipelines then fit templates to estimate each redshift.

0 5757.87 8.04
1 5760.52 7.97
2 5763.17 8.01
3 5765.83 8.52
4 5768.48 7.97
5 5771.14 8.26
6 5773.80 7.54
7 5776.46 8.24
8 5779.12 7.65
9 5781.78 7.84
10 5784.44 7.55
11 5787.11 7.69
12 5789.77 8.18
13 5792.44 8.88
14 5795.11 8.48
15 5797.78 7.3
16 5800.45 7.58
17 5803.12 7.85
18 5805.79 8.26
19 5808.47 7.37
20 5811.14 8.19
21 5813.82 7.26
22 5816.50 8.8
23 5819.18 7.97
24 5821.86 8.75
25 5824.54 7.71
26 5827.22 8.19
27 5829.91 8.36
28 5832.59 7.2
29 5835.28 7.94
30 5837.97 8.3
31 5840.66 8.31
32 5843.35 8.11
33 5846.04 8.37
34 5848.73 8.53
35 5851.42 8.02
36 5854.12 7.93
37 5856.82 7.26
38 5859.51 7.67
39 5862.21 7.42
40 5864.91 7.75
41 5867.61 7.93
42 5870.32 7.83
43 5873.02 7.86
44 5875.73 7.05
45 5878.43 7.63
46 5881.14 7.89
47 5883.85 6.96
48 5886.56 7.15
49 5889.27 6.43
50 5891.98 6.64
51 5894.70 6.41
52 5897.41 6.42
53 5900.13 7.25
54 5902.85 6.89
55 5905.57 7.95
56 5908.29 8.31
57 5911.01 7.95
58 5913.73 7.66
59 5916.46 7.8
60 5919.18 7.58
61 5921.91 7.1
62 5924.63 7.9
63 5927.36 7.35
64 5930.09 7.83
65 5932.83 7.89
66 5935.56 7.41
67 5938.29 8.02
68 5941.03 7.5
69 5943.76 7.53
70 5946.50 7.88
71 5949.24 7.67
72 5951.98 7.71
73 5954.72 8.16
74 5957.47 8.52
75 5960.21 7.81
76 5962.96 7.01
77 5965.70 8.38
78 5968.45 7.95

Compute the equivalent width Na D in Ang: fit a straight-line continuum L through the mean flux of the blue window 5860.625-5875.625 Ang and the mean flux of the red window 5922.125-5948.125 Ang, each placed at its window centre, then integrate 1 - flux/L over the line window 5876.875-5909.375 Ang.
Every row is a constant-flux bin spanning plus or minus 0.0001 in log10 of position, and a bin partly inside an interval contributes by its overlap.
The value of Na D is 2.3 Ang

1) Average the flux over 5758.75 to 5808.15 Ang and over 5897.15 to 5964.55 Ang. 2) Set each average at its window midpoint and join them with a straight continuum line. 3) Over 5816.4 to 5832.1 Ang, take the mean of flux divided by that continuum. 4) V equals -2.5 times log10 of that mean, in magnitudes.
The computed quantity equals -0.04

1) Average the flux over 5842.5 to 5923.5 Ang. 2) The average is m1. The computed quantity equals 7.52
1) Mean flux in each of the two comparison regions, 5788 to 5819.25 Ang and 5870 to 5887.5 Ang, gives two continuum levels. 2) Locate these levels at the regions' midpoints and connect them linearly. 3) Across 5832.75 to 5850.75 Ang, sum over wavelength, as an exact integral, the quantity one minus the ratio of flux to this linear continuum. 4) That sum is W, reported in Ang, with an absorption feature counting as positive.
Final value -1.04 Ang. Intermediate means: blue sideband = 8.01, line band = 8.18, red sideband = 7.47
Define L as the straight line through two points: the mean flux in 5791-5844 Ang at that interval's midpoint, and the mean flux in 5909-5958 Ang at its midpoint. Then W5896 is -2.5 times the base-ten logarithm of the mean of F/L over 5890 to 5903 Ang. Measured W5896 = 0.17 mag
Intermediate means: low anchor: 8.04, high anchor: 7.74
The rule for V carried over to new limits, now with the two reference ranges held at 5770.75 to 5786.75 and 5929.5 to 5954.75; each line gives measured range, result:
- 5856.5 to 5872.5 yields 0.013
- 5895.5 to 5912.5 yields 0.046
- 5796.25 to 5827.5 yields -0.019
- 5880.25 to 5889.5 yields 0.089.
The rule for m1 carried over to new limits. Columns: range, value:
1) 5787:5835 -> 8.01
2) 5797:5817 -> 7.8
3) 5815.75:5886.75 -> 7.89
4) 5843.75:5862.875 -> 7.92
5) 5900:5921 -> 7.69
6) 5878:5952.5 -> 7.45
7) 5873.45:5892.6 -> 7.16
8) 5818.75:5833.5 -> 8.06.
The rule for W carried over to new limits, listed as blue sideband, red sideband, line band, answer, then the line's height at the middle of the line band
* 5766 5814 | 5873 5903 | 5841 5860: -1.7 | 7.36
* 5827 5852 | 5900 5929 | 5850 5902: 3.7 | 7.89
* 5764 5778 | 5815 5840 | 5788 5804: 0.1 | 8.11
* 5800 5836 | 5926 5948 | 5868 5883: 0.3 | 7.83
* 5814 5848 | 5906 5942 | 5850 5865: 0.7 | 8.02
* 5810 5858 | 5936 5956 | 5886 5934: 3.0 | 7.86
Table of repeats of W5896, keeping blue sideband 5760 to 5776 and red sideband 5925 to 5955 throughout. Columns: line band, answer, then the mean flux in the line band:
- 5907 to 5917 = -0.02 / 7.94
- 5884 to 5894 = 0.16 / 6.74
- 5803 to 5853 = -0.02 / 8.08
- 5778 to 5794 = 0.01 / 7.98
